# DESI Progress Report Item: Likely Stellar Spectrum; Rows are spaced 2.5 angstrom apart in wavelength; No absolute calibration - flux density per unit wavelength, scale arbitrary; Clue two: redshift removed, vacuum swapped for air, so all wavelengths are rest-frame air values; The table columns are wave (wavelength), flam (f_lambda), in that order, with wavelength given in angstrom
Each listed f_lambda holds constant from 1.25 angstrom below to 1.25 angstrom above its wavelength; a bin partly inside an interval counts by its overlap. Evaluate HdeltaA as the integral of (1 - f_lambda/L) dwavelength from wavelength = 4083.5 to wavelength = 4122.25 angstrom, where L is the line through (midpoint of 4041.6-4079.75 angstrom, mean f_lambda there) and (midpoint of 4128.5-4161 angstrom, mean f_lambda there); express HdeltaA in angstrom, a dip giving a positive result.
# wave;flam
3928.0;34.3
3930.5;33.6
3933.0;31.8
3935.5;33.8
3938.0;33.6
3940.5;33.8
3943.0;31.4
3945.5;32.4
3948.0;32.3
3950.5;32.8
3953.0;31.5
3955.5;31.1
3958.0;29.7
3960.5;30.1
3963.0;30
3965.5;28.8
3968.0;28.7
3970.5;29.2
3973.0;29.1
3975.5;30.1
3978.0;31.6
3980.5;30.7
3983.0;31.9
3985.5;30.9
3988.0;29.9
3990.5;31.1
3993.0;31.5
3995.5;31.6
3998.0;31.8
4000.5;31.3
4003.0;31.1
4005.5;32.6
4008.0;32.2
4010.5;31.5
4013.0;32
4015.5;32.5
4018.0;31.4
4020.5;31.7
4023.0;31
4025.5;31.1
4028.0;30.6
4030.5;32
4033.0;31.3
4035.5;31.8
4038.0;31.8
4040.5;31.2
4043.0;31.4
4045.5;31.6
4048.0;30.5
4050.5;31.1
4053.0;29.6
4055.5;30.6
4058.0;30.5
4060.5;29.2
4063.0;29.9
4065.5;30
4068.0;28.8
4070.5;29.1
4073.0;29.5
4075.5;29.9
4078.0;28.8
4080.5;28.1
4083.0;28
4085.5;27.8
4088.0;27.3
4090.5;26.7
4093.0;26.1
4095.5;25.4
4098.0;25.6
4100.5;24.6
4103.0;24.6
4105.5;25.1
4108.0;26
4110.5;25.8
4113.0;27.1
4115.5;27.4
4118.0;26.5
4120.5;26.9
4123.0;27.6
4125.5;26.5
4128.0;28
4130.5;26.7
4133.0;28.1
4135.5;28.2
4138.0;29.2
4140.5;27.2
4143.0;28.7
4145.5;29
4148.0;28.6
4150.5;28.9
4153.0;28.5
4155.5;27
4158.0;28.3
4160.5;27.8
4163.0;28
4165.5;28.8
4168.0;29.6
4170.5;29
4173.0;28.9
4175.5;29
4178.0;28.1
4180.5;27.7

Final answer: 3.8 angstrom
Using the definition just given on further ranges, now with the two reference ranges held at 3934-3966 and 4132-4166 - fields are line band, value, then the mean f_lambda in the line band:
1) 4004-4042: -1.5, 31.6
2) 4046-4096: 1.2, 28.9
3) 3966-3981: 0.7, 29.8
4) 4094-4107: 1.8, 25.1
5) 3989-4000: -0.2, 31.4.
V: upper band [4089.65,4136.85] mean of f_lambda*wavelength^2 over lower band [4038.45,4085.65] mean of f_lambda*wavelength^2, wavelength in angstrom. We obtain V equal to 0.91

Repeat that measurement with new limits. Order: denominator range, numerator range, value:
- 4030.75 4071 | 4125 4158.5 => 0.96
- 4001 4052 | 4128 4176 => 0.96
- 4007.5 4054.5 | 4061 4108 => 0.90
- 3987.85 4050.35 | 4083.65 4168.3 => 0.91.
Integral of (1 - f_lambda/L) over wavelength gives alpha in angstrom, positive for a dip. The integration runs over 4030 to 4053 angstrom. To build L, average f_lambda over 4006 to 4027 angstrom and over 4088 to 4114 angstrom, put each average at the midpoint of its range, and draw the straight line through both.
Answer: -1.0 angstrom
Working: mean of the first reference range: 31.7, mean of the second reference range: 25.8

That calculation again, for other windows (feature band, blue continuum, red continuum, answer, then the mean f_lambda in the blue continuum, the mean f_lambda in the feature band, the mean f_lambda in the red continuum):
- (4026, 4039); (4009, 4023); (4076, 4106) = -0.4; 31.8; 31.5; 26.6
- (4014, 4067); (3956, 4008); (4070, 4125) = -4.1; 30.6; 31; 27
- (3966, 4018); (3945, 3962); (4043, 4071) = -0.2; 31.4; 31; 30.2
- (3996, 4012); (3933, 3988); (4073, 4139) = -1.0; 31.1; 31.7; 27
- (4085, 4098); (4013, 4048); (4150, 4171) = 1.5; 31.5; 26.5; 28.4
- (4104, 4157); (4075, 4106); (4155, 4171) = 0.4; 26.7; 27.5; 28.4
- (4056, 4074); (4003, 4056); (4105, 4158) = 0.3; 31.4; 29.6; 27.5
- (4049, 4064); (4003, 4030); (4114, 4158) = 0.1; 31.6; 30.2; 27.8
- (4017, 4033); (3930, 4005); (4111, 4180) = -0.6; 31.2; 31.3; 28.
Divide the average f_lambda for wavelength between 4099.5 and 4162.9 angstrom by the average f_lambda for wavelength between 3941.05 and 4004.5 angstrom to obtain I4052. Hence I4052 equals 0.9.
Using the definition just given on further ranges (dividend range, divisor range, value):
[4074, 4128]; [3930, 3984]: 0.86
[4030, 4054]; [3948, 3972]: 1.03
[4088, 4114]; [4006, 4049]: 0.82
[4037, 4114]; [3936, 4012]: 0.91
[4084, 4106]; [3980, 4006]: 0.83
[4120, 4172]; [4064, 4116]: 1.03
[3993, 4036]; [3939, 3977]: 1.03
